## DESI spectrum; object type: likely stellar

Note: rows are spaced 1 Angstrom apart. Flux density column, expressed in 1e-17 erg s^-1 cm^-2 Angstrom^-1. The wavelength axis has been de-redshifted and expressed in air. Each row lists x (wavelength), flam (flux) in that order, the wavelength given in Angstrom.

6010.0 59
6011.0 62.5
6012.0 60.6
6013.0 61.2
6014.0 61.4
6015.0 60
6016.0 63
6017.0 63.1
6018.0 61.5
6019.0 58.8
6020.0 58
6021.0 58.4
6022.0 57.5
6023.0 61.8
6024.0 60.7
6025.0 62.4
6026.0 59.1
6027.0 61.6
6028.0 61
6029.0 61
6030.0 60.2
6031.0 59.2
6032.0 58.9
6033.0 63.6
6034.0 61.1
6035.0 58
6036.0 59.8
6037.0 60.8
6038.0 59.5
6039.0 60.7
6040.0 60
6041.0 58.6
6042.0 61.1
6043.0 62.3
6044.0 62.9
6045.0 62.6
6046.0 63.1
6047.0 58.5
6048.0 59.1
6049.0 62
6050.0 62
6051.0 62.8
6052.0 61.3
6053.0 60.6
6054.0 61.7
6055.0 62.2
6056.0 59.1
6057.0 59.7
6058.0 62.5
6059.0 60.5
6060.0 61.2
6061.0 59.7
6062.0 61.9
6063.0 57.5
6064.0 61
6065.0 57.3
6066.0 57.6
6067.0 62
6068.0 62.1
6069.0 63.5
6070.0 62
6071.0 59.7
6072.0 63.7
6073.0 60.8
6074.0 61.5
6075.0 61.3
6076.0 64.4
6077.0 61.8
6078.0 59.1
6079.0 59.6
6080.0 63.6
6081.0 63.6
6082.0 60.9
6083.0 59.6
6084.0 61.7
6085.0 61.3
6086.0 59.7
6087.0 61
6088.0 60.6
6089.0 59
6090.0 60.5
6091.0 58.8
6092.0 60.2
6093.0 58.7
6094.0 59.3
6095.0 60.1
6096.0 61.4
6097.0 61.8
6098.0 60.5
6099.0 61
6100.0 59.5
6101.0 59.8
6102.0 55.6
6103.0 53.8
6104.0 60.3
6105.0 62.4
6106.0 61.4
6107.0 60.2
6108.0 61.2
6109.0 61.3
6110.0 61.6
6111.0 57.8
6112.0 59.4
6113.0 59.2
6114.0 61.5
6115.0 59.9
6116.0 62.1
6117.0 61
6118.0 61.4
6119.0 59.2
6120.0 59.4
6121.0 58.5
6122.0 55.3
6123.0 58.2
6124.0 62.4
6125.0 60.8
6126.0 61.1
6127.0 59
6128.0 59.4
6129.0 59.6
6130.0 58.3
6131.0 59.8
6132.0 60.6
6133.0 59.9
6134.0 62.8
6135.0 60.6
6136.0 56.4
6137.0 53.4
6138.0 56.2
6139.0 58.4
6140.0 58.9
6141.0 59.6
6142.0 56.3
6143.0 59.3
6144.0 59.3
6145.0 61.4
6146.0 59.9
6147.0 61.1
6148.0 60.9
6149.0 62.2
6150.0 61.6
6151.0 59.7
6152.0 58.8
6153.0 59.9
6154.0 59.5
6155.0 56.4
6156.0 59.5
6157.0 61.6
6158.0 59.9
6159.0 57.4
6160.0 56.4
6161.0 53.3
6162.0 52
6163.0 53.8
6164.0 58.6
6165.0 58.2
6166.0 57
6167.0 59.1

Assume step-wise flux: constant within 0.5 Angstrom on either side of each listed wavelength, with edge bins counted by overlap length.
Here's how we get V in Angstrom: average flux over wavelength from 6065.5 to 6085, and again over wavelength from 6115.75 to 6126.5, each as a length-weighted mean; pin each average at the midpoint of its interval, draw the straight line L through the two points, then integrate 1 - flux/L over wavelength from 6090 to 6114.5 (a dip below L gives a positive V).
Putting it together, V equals 0.27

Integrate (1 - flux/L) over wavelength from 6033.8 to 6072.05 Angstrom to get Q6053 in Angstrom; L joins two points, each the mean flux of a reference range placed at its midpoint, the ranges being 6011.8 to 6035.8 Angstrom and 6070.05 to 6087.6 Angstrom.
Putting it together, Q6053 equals 0.1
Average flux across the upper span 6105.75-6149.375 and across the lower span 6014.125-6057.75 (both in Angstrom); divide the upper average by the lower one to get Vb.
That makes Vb 1.0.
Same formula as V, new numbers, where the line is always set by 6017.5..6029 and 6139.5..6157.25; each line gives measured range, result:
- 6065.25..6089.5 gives -0.51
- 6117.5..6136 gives 0.03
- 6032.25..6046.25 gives -0.20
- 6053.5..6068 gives -0.08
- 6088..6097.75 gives -0.02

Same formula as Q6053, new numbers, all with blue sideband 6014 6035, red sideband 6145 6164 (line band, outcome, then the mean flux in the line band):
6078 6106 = -0.3 Angstrom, 60.2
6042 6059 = -0.3 Angstrom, 61.4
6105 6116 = -0.2 Angstrom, 60.5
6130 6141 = 0.0 Angstrom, 58.7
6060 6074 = -0.2 Angstrom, 60.7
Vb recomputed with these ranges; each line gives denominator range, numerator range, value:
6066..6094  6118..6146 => 0.97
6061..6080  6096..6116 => 0.98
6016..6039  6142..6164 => 0.97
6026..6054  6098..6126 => 0.98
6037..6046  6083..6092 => 0.99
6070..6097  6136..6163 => 0.96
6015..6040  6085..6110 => 0.99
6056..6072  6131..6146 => 0.97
